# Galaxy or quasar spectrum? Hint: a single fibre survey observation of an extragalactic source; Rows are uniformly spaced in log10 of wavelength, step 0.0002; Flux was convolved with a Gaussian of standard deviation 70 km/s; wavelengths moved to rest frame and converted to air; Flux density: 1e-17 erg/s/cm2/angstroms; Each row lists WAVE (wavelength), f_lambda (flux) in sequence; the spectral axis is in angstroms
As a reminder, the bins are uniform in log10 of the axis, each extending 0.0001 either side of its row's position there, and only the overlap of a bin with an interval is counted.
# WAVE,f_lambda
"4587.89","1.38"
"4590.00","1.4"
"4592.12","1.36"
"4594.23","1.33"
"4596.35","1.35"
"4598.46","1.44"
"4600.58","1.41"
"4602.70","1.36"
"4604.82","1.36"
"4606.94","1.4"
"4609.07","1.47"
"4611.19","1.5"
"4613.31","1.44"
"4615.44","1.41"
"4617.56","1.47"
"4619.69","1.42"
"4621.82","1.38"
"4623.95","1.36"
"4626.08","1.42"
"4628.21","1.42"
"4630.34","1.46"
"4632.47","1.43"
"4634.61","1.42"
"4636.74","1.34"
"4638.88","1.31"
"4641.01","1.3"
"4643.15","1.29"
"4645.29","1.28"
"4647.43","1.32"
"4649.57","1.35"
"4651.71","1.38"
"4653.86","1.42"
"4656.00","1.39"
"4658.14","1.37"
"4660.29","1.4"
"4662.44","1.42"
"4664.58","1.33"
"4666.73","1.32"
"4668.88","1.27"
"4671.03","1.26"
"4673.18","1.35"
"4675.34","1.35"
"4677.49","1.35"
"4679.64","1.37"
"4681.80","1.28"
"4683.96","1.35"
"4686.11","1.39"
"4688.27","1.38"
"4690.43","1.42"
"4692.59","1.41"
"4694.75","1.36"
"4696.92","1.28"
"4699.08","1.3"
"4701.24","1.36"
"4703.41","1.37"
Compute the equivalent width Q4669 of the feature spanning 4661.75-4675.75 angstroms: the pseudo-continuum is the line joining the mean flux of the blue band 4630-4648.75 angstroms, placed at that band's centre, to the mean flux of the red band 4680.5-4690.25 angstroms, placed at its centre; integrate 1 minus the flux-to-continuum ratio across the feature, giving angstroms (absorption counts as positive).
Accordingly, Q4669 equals 0.3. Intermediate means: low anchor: 1.35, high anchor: 1.36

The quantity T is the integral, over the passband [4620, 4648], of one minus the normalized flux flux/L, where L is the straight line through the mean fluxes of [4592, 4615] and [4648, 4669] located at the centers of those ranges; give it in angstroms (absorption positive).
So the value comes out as 0.4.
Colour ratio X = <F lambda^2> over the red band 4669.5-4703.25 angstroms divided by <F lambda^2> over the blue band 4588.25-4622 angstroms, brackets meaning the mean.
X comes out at 0.99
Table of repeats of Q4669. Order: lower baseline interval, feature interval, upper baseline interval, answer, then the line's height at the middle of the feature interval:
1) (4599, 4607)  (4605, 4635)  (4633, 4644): -1.4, 1.36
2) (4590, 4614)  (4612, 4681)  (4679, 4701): 0.4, 1.38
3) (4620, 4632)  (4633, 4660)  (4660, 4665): 0.9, 1.4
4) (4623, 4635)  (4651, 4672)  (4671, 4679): 0.1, 1.36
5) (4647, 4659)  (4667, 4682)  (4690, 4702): 0.5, 1.36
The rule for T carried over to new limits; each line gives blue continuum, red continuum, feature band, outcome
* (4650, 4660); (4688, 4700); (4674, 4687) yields 0.2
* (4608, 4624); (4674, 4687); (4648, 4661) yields 0.0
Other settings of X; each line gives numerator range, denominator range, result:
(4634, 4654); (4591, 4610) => 0.98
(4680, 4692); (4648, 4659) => 1.00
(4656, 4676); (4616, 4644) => 0.98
